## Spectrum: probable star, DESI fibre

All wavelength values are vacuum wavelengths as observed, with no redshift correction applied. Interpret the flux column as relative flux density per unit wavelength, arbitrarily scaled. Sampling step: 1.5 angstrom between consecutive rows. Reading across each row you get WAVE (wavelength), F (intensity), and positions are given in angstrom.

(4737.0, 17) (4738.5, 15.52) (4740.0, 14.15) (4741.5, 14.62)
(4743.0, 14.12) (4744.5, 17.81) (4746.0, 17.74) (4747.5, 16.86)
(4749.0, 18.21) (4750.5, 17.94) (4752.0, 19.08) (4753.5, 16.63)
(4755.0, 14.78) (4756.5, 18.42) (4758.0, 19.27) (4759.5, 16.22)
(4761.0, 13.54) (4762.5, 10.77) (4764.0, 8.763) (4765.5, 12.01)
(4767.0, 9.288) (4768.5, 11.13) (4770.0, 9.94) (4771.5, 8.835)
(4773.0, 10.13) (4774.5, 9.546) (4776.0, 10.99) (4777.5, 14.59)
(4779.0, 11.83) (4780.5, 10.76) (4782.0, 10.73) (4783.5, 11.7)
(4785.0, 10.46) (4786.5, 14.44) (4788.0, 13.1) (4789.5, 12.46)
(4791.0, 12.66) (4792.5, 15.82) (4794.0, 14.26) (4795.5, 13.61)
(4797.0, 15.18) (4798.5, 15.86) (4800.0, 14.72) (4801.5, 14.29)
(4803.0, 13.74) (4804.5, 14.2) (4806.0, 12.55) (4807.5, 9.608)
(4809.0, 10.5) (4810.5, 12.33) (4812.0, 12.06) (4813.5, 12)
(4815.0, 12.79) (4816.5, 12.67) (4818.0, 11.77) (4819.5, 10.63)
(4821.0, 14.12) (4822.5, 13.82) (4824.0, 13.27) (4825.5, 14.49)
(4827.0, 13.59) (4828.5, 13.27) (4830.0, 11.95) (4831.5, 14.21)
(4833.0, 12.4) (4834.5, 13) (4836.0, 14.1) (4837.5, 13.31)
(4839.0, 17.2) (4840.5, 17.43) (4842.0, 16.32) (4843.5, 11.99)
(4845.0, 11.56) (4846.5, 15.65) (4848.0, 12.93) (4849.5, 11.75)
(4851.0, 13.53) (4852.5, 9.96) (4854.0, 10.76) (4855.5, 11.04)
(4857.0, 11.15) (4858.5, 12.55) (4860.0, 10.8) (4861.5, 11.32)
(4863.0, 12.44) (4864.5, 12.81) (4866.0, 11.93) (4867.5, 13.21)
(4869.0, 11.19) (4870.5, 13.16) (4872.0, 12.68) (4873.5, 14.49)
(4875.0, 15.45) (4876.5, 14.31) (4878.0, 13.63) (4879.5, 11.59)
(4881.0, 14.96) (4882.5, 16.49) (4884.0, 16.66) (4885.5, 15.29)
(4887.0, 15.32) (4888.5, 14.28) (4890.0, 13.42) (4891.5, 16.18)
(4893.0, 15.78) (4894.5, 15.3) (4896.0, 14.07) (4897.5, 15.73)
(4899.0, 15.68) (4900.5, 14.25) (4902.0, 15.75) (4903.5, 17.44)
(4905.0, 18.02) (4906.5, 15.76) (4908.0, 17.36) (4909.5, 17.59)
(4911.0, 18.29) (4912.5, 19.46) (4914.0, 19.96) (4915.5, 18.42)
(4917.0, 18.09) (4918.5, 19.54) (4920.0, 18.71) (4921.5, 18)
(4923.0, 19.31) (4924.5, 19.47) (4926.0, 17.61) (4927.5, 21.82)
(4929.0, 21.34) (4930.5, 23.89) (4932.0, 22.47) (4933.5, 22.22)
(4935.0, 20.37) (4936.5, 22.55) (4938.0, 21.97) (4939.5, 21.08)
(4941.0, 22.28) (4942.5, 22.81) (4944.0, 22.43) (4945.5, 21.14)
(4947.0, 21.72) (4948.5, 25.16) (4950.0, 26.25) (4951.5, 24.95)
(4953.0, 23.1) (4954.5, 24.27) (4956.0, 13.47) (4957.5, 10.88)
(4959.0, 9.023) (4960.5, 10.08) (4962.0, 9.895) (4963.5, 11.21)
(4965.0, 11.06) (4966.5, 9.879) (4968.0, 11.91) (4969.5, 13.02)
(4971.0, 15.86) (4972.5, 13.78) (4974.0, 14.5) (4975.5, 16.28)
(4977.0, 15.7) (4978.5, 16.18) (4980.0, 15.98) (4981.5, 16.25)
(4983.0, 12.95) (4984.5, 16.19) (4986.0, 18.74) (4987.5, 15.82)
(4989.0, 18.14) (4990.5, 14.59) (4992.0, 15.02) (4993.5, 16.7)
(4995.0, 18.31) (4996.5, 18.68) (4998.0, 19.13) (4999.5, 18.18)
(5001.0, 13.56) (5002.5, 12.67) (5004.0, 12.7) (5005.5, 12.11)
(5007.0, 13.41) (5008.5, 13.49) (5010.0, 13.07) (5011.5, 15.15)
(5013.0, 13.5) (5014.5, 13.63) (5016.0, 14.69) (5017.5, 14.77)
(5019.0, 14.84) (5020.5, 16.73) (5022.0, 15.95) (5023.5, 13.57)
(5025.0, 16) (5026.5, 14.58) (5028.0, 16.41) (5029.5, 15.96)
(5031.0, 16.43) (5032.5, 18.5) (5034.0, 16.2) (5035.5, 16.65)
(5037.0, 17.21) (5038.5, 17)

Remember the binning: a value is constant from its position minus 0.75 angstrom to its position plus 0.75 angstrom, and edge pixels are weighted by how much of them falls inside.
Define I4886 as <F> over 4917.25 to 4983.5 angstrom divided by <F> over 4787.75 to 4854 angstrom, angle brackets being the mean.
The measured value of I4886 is 1.35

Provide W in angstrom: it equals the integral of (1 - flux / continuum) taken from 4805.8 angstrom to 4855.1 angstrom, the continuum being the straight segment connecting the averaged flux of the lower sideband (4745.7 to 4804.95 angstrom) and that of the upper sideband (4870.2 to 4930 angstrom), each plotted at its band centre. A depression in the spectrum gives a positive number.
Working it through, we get 6.5 angstrom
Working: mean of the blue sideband 13.6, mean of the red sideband 16.6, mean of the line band 12.9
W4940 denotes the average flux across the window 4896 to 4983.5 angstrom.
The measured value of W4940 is 17.8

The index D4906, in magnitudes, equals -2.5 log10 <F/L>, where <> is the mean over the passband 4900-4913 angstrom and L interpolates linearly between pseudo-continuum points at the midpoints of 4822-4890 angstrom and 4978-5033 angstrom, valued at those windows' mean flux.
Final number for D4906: -0.21 mag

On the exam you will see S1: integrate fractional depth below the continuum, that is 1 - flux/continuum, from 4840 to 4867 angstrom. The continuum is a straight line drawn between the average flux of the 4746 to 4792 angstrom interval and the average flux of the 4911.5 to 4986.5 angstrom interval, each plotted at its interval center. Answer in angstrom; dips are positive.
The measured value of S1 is 5.2 angstrom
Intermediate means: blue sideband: 13.3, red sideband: 18.1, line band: 12.5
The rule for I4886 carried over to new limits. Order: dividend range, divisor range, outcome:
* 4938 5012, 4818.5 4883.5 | 1.24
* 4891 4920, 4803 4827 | 1.36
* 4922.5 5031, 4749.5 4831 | 1.29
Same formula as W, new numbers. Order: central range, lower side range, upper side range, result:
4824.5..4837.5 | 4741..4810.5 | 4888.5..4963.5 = 1.7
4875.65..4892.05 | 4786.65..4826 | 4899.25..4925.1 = 1.9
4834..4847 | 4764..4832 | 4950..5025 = -1.5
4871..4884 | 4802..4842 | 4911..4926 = 1.7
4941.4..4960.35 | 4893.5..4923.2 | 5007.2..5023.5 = -4.6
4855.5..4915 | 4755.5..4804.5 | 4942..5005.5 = 0.1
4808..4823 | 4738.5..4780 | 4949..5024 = 2.2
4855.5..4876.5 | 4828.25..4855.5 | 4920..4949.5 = 3.9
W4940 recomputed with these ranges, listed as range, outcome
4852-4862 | 11.1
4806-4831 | 12.5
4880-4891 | 15.1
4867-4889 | 14.2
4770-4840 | 12.8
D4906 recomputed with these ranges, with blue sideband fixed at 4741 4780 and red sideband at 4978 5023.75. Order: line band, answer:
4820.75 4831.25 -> 0.063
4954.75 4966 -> 0.306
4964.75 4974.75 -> 0.170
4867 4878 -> 0.083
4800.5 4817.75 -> 0.145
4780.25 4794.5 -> 0.115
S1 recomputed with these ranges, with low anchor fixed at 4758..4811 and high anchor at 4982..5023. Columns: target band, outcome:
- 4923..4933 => -4.7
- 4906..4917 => -3.2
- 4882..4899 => -1.9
